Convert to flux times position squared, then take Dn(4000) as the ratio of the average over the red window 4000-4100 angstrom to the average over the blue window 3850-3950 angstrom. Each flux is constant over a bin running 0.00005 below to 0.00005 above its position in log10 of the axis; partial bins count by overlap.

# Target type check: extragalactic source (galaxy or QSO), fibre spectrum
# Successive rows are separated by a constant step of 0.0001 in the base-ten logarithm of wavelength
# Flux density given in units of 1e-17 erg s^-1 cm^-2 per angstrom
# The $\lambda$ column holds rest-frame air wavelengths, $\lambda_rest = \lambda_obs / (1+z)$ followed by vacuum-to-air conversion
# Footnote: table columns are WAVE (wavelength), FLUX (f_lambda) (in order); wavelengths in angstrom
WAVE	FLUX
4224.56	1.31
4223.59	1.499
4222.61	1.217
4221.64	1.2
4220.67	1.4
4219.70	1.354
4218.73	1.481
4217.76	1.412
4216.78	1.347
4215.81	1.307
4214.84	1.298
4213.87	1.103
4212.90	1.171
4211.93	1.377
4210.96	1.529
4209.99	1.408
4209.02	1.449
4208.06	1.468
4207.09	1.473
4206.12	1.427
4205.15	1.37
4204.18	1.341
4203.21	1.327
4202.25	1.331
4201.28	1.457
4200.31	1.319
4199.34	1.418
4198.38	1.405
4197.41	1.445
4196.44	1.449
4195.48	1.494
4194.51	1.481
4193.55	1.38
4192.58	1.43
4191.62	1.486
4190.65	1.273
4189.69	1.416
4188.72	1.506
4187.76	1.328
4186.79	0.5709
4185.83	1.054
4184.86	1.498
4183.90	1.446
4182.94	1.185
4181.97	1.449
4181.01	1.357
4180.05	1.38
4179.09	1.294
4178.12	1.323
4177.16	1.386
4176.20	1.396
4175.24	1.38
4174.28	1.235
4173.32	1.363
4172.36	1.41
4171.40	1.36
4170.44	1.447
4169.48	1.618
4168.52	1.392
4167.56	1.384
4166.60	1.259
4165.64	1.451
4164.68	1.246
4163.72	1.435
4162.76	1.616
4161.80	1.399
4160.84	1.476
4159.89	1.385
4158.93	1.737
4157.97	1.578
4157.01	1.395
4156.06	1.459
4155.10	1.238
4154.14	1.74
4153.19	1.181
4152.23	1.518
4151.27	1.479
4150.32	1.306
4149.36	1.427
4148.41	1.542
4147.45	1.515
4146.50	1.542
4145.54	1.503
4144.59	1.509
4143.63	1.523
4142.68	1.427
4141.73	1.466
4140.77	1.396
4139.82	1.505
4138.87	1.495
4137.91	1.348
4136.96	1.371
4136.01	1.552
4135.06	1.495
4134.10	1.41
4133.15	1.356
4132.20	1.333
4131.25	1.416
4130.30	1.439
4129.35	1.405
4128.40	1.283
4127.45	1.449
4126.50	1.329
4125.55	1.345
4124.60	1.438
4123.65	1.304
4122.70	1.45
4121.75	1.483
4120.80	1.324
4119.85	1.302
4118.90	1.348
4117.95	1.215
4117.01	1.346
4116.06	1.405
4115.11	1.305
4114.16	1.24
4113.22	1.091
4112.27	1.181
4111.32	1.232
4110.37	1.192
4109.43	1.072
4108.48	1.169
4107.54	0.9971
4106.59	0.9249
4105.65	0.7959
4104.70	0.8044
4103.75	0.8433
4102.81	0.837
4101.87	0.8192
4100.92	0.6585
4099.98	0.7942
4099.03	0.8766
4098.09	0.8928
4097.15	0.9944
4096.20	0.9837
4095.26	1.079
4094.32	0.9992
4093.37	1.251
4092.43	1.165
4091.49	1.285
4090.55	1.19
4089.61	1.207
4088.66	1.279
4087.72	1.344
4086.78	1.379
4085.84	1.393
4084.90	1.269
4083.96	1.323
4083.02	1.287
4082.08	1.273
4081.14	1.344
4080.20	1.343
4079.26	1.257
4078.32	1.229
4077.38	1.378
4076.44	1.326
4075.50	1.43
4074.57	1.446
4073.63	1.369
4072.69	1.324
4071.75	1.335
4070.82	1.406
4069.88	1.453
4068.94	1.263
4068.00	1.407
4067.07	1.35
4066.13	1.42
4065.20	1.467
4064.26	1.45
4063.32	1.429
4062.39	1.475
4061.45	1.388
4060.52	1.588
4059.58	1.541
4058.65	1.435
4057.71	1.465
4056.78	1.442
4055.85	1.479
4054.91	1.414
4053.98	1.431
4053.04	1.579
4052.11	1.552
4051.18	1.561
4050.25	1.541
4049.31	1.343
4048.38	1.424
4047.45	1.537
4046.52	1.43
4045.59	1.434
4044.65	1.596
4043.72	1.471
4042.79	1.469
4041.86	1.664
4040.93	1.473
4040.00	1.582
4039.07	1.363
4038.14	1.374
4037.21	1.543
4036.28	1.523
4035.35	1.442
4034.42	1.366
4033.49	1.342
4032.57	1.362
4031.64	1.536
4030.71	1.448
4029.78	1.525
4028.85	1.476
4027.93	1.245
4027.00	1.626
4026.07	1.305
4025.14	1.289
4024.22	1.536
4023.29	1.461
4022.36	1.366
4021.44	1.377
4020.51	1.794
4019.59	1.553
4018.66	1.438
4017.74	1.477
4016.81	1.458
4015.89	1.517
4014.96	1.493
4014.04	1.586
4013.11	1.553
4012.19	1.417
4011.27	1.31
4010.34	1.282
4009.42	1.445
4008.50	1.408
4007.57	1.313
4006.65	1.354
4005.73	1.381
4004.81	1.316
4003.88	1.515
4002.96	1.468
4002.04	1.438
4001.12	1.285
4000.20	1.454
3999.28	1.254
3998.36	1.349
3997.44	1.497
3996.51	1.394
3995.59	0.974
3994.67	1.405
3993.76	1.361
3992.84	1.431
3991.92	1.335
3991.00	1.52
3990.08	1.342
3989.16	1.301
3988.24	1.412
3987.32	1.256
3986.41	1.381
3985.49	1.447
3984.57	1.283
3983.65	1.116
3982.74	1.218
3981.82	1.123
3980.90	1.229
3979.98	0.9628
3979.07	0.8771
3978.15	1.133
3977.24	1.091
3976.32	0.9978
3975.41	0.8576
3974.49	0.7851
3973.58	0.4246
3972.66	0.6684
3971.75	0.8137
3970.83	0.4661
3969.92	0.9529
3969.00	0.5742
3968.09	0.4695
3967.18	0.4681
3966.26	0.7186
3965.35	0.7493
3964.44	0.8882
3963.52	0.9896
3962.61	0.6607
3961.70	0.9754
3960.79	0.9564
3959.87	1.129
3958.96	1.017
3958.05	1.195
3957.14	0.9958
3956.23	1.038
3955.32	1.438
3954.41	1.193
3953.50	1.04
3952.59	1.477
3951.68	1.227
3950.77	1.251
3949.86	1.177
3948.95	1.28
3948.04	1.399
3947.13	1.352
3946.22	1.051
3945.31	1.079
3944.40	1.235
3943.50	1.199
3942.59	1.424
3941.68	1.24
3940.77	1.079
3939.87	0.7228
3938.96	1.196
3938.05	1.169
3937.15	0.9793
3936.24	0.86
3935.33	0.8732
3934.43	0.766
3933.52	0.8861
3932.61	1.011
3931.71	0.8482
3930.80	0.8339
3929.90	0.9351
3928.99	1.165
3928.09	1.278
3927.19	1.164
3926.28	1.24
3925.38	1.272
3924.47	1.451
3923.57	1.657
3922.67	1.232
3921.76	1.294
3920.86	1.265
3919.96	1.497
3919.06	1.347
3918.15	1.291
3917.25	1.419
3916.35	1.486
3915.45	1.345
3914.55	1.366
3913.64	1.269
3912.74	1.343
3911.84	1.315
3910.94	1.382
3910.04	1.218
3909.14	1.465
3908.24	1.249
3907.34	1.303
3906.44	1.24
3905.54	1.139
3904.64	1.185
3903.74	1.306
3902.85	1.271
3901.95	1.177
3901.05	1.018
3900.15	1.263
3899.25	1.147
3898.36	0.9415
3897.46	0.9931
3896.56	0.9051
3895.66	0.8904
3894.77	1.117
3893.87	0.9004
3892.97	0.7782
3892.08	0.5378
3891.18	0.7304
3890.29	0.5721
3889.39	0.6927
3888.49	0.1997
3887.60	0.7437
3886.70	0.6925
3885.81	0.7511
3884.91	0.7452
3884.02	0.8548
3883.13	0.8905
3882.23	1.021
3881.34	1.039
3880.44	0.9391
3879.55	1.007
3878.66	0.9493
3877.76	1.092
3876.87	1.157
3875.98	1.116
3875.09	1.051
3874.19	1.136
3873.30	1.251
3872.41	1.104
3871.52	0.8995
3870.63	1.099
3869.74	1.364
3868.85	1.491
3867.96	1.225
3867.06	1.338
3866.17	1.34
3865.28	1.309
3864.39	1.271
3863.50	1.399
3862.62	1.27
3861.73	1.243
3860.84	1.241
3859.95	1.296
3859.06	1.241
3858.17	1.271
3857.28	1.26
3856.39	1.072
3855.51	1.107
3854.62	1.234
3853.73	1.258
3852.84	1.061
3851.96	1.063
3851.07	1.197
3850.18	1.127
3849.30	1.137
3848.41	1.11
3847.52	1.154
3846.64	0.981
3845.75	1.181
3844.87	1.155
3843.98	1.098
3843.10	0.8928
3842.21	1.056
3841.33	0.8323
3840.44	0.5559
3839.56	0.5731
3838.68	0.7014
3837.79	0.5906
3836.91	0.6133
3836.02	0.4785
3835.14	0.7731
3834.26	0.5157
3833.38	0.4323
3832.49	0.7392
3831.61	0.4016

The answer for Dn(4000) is 1.3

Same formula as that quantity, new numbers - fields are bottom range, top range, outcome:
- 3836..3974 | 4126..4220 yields 1.50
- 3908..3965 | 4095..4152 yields 1.18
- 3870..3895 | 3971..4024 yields 1.53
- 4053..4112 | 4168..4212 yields 1.17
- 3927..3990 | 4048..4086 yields 1.43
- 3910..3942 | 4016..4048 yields 1.31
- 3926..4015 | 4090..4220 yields 1.27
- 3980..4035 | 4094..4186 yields 1.01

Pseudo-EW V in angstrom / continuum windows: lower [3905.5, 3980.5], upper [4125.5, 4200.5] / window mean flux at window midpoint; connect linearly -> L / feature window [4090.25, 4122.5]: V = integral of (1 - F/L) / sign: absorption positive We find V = 5.7 angstrom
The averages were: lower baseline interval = 1.09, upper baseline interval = 1.41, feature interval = 1.09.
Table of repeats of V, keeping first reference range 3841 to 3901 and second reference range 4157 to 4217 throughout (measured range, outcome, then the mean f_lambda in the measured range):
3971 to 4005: -0.8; 1.2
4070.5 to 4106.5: 3.3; 1.16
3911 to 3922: -2.6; 1.36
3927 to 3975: 5.9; 0.994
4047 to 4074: -4.2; 1.44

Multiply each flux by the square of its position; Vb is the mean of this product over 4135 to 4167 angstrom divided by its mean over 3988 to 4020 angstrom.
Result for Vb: 1.12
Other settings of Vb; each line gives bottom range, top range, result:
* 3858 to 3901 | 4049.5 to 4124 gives 1.36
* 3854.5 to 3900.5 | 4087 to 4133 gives 1.27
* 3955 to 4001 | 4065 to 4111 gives 1.16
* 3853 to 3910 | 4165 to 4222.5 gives 1.48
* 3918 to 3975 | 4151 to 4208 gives 1.49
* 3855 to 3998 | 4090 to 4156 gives 1.26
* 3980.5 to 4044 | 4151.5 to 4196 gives 1.07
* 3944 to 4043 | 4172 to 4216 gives 1.20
